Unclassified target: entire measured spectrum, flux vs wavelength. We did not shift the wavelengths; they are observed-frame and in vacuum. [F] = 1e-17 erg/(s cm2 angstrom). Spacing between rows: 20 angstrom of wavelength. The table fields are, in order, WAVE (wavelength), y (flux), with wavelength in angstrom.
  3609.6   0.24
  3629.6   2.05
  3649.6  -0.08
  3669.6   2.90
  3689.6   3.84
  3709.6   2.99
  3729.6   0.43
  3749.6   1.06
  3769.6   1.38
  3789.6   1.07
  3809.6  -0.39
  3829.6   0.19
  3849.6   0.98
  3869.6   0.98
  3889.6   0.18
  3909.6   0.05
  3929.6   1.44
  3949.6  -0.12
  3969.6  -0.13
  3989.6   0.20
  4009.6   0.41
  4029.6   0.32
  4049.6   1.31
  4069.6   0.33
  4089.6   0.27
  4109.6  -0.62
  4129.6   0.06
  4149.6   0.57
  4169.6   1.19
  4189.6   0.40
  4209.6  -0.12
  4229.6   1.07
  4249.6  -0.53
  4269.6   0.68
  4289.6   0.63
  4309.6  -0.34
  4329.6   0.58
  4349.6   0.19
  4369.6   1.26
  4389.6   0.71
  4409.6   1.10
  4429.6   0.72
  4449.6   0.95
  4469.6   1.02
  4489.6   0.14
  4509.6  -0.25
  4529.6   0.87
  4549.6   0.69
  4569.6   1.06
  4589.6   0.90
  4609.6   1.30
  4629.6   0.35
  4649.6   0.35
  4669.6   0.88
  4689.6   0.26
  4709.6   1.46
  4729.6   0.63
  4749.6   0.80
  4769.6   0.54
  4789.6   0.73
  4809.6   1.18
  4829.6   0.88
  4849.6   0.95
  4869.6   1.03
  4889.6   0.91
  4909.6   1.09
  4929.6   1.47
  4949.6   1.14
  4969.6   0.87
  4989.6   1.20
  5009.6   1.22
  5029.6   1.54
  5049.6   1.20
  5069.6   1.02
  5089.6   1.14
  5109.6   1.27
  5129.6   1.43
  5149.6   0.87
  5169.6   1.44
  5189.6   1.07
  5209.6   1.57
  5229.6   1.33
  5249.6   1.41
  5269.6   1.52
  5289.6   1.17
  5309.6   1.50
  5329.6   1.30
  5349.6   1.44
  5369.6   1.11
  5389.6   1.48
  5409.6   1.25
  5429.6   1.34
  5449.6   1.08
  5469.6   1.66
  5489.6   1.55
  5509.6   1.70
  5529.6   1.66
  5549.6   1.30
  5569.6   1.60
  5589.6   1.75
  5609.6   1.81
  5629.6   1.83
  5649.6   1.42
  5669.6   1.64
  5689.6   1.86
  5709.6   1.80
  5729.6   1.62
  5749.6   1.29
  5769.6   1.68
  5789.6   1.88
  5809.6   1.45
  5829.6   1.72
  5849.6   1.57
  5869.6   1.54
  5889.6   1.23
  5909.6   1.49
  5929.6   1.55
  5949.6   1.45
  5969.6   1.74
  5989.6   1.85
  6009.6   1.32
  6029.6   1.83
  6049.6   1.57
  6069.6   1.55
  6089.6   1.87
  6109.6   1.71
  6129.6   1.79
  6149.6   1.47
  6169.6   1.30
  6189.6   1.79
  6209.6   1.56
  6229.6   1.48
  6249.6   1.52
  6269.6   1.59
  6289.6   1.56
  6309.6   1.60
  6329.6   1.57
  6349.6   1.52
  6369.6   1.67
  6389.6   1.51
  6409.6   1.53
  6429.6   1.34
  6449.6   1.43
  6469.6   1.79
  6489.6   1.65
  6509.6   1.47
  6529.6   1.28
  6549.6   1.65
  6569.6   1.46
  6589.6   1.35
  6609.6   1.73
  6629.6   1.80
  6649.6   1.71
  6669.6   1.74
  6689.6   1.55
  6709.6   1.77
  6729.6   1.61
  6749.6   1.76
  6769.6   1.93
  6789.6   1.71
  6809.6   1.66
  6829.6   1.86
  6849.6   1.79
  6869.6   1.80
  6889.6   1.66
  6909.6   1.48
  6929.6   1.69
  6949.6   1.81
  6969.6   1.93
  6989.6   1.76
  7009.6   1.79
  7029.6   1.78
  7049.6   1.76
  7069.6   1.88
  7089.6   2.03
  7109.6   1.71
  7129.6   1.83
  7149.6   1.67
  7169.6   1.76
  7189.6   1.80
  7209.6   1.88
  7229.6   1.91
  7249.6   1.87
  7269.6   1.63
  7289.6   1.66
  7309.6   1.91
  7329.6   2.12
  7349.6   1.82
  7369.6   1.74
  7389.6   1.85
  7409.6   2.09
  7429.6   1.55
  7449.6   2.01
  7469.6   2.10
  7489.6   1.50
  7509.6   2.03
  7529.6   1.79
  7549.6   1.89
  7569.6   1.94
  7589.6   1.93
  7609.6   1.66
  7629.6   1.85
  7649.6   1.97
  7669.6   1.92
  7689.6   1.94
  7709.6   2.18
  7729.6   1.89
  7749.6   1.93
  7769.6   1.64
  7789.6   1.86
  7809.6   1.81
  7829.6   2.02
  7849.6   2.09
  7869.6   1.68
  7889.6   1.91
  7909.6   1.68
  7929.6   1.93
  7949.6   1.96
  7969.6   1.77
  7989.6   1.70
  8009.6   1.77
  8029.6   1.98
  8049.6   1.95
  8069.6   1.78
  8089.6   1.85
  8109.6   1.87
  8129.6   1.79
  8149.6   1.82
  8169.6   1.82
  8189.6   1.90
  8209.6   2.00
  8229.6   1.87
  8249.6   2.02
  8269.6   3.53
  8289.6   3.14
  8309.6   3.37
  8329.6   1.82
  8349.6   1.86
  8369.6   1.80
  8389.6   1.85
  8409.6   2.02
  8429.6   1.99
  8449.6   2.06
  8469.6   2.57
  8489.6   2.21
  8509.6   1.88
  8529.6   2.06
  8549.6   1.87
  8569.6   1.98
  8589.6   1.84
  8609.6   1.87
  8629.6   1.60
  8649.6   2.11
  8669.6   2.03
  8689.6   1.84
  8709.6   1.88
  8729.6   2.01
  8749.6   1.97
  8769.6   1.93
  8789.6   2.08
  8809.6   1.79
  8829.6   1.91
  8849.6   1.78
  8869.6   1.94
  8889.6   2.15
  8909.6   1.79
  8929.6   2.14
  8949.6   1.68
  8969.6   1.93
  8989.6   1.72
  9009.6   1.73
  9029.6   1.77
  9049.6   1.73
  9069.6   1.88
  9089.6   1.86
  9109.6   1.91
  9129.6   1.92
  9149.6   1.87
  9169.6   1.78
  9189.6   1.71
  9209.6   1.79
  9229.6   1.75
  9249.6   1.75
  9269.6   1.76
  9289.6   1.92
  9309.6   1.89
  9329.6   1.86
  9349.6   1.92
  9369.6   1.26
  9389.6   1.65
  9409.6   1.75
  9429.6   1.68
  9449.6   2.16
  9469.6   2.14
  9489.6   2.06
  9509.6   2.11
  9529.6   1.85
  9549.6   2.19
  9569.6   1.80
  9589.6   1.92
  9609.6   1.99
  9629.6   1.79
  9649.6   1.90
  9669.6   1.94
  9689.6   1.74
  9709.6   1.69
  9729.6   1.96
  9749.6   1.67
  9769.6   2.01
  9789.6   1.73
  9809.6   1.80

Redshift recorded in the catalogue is 0.261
